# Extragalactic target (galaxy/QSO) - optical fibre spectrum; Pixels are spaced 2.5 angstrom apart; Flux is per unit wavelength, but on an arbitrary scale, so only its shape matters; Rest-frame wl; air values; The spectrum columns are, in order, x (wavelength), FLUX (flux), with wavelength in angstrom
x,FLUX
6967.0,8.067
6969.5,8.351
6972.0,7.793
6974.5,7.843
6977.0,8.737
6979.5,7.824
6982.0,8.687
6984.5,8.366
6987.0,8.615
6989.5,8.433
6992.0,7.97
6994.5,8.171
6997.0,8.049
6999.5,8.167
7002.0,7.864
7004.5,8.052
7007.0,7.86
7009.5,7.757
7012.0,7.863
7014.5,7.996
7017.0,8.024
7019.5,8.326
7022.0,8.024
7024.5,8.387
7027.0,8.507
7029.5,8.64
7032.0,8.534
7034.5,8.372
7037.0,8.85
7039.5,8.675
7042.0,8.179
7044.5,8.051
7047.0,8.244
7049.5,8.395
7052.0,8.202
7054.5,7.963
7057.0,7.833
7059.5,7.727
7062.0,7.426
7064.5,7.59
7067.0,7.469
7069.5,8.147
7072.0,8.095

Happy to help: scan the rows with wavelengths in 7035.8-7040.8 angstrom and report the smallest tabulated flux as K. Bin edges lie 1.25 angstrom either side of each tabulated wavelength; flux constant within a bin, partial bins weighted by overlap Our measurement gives 8.675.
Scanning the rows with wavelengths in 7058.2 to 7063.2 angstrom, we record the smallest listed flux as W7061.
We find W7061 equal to 7.426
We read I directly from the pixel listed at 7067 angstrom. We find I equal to 7.469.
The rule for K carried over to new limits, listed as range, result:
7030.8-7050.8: 8.051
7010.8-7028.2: 7.863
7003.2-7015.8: 7.757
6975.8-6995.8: 7.824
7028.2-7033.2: 8.534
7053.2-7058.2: 7.833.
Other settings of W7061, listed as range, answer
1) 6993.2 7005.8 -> 7.864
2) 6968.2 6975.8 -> 7.793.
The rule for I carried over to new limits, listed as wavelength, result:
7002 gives 7.864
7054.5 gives 7.963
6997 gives 8.049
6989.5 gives 8.433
